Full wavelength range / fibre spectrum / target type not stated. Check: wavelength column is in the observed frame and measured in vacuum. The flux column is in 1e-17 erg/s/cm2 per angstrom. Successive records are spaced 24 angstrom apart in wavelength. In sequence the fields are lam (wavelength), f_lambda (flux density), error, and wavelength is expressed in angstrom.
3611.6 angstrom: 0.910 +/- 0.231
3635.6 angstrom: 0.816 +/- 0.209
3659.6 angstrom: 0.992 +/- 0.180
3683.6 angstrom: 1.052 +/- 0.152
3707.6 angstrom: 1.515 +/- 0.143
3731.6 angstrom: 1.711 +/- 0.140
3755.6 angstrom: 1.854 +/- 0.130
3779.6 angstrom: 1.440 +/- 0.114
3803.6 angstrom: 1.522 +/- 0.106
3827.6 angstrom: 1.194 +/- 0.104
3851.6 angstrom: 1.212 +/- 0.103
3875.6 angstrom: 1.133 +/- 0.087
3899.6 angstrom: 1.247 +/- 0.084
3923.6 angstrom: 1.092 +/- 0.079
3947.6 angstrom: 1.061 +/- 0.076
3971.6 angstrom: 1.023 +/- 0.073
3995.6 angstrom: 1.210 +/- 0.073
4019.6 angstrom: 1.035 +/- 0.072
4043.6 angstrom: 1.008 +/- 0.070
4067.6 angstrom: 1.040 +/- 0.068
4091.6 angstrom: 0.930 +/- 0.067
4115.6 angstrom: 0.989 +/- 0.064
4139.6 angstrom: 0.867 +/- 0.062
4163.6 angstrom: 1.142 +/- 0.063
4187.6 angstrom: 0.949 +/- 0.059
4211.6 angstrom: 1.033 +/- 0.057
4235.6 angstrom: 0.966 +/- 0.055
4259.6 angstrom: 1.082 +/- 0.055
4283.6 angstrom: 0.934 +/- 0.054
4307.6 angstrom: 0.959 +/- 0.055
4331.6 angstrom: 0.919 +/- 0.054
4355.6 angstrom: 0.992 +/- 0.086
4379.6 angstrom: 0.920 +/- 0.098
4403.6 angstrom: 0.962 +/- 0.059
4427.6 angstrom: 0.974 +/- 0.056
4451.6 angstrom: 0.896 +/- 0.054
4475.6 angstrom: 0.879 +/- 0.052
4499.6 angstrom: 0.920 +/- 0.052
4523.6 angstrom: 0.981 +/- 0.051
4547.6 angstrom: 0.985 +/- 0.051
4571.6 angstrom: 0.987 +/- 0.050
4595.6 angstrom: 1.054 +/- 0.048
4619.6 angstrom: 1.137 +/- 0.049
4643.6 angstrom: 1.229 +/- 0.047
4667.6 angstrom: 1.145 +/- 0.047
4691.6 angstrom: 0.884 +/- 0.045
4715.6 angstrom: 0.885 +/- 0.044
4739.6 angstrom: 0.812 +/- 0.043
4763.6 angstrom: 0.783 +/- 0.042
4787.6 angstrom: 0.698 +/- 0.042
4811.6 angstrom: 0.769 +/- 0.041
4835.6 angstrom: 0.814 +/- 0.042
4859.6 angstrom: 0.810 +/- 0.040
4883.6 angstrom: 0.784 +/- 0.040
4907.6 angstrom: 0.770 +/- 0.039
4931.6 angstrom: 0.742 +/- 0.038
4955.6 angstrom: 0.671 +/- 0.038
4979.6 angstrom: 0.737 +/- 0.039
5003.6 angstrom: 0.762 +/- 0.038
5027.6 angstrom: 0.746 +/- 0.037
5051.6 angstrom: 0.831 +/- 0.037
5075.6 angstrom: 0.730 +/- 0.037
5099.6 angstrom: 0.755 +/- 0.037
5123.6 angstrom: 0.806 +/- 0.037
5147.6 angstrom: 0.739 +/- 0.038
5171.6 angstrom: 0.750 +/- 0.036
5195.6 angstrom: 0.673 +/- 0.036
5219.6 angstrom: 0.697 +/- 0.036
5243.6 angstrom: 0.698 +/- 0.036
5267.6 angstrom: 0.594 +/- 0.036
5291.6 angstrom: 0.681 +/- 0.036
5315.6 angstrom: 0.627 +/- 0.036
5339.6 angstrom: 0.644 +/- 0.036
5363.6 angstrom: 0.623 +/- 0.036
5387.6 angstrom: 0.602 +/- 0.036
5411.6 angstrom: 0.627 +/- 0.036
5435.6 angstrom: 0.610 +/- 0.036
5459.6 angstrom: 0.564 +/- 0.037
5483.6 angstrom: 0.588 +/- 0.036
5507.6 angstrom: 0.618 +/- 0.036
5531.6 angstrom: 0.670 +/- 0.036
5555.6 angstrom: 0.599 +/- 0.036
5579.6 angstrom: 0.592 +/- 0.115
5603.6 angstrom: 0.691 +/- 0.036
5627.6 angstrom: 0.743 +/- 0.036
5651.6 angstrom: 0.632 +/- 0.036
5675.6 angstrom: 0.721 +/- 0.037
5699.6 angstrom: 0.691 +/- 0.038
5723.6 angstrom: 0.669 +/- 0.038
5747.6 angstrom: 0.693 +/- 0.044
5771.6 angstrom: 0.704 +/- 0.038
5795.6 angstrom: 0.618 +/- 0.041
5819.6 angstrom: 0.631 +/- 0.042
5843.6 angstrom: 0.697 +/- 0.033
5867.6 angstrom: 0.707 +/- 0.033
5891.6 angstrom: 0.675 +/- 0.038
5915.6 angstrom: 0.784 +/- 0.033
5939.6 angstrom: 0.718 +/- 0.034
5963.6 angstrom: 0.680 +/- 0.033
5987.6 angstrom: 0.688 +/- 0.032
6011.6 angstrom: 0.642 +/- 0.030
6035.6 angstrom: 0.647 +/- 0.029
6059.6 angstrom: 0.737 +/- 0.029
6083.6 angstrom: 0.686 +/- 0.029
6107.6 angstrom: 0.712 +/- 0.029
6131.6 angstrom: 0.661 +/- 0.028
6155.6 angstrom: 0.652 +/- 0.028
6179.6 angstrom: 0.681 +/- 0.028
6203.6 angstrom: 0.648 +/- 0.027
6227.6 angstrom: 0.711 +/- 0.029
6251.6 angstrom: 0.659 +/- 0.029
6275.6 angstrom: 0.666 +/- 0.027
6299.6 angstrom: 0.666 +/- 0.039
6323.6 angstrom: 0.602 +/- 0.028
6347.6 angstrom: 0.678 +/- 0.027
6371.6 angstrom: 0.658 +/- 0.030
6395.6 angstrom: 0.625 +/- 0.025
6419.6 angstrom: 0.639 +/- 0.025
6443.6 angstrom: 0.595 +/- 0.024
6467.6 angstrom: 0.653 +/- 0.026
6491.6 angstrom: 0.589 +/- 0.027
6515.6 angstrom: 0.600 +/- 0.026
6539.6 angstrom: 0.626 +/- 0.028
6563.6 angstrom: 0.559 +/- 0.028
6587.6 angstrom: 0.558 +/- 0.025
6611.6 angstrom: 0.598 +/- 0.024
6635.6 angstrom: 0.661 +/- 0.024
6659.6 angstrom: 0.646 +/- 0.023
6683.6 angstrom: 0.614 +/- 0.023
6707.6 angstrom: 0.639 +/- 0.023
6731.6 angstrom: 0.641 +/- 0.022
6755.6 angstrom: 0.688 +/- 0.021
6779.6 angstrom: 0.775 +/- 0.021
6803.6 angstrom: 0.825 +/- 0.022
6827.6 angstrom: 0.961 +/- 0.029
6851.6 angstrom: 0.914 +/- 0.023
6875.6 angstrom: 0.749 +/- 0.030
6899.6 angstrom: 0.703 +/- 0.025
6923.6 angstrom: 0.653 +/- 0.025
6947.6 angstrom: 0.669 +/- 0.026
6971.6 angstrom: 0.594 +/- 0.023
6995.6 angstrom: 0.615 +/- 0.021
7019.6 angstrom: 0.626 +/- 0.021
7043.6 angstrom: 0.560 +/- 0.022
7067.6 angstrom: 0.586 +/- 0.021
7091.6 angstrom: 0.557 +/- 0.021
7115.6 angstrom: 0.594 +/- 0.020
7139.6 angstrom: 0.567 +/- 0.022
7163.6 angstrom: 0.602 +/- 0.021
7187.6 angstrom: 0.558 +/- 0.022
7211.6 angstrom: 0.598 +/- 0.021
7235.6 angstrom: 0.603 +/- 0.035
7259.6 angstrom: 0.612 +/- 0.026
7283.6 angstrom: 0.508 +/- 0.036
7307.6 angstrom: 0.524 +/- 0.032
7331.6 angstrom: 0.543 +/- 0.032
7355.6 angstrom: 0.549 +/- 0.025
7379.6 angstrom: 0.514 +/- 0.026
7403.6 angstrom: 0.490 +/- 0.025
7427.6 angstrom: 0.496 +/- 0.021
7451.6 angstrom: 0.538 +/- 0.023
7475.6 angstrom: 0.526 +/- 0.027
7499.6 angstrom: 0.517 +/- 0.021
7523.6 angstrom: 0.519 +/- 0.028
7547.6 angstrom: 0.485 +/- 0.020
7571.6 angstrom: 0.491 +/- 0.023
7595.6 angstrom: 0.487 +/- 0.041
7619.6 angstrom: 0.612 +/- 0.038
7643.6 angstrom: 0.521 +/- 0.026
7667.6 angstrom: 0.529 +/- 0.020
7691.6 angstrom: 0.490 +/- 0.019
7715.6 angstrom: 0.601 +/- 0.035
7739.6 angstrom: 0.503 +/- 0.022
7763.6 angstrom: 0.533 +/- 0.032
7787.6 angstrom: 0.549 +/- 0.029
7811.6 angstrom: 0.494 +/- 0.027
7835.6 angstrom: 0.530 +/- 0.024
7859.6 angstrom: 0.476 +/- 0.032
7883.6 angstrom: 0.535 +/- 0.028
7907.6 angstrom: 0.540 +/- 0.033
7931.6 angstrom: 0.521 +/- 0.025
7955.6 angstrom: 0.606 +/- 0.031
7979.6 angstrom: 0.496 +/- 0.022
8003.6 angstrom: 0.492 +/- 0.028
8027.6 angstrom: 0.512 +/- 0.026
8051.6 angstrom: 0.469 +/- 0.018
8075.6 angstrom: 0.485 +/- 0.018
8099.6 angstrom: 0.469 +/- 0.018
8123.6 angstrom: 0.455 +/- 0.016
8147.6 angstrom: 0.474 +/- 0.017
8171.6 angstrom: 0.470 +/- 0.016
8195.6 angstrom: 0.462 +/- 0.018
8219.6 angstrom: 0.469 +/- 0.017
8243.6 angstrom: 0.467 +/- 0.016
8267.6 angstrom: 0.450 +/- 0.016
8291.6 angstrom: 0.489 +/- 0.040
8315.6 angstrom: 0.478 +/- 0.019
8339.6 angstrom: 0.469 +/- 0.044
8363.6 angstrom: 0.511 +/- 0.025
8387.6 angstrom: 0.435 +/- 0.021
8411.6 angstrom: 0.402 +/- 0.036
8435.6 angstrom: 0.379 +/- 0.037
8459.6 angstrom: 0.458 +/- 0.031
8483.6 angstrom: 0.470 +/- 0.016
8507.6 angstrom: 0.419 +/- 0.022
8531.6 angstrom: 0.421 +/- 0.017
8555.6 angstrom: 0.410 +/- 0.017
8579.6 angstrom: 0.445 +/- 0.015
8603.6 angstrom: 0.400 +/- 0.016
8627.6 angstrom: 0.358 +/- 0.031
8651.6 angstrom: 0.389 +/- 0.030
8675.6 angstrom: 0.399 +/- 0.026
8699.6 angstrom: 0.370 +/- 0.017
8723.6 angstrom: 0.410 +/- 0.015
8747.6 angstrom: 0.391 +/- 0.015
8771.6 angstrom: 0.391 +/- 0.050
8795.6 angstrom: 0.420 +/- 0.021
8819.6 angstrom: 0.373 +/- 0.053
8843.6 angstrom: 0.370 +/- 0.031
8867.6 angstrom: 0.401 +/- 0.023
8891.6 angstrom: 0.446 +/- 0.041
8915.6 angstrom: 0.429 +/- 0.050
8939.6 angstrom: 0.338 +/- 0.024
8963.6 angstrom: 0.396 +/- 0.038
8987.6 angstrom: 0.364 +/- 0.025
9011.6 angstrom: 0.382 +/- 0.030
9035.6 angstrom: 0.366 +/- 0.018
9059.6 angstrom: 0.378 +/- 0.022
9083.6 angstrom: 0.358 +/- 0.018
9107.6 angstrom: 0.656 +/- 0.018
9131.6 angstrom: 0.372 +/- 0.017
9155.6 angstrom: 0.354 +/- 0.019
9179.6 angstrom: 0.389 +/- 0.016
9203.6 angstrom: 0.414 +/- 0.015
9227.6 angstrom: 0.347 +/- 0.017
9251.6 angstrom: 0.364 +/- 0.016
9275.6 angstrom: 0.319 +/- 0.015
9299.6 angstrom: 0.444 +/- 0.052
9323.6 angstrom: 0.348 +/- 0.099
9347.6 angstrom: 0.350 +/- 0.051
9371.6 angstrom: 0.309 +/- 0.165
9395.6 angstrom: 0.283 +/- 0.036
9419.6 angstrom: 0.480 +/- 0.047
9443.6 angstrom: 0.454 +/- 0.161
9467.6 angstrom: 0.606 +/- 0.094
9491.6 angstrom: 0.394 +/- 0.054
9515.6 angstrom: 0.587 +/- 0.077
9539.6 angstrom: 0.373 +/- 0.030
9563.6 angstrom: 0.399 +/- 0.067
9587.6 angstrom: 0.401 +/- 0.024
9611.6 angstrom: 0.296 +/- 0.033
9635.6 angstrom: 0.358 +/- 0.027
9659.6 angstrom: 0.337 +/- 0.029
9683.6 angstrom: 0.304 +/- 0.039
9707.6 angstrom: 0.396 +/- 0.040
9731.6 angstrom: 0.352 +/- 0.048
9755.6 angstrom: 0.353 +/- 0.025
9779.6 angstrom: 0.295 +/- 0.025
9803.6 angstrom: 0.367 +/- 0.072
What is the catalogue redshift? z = 1.44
